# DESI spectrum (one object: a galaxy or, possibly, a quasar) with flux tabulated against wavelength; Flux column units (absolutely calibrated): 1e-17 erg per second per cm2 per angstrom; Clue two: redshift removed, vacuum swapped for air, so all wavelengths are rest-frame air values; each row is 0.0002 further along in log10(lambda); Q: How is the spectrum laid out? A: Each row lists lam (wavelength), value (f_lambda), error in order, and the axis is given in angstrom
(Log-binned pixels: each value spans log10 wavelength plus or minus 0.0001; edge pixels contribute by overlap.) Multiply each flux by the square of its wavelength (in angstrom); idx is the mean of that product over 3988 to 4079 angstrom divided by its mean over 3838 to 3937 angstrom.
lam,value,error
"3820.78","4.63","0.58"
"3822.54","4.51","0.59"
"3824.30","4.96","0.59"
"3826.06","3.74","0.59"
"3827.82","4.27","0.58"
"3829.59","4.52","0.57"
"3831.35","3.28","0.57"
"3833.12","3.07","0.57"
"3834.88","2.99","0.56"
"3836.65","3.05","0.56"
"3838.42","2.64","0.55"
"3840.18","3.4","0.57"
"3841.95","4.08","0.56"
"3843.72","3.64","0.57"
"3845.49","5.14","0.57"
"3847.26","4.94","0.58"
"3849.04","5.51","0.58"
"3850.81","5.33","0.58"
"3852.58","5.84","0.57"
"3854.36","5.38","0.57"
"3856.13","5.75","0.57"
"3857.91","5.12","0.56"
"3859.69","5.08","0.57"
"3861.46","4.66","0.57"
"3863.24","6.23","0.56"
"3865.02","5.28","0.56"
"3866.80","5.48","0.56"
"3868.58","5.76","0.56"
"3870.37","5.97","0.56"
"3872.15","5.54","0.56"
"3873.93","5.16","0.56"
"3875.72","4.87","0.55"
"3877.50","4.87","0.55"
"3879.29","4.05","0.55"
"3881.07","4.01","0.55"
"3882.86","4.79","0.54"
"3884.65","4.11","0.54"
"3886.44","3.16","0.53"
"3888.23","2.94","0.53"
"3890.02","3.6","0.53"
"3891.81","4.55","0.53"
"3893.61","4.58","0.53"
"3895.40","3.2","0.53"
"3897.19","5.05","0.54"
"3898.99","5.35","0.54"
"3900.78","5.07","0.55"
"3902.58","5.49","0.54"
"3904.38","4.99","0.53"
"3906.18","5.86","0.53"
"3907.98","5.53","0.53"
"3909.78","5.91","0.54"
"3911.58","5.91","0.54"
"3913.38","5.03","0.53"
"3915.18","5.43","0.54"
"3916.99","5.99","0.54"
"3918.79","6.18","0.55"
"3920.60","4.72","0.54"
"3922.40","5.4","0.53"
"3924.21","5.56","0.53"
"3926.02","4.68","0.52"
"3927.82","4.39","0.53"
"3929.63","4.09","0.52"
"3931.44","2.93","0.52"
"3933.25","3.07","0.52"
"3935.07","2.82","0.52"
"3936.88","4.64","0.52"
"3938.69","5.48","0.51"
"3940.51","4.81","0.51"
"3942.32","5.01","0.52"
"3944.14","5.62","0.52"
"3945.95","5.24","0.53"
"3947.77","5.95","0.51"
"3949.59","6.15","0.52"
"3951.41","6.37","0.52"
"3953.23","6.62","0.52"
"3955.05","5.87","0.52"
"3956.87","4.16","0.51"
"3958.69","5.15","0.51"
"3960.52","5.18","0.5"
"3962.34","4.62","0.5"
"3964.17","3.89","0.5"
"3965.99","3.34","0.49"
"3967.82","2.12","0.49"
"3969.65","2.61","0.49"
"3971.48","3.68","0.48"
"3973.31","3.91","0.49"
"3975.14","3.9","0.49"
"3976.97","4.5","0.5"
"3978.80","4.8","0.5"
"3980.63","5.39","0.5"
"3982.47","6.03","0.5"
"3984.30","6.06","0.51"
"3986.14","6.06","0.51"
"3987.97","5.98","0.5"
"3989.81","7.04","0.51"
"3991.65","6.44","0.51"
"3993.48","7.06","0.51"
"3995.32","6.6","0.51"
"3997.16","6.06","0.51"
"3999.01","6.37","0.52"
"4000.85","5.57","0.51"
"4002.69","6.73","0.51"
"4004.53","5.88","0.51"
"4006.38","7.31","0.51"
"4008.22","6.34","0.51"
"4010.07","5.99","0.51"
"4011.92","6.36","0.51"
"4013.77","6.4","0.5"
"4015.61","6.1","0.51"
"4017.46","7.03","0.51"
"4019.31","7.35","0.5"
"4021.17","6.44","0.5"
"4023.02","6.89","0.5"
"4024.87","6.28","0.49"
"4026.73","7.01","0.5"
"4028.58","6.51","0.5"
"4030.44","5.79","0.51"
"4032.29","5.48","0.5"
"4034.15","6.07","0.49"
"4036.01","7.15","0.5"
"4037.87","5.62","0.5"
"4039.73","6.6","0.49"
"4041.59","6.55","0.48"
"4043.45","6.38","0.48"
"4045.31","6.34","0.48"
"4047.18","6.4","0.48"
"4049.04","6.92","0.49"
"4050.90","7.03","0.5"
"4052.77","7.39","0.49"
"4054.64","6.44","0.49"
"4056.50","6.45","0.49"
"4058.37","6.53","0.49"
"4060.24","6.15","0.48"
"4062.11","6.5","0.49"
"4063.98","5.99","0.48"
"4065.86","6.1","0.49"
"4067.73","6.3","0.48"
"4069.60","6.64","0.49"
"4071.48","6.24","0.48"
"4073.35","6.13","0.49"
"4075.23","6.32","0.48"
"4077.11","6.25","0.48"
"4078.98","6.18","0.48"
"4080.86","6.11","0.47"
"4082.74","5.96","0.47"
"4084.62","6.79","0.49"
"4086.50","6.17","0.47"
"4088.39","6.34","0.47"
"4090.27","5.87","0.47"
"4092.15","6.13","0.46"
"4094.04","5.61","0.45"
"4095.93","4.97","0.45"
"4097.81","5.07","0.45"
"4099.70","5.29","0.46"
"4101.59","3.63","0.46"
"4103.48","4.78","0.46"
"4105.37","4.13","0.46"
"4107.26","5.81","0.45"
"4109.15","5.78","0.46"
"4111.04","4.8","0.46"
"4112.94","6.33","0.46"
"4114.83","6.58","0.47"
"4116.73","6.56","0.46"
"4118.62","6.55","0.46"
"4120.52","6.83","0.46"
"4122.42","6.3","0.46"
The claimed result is 1.44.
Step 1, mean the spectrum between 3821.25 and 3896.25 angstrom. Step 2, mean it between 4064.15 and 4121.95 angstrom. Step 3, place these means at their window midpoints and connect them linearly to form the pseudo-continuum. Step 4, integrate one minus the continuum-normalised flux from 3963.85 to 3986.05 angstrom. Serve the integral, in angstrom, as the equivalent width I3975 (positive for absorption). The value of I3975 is 4.0 angstrom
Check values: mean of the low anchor 4.5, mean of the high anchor 5.88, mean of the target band 4.26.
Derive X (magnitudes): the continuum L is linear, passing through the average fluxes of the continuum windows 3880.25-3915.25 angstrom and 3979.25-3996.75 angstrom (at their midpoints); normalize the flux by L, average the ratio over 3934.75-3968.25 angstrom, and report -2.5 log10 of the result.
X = 0.13 mag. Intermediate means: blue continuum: 4.71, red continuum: 6.25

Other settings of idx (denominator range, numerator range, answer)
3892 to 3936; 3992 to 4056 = 1.41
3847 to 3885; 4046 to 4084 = 1.37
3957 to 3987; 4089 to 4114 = 1.26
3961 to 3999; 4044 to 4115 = 1.25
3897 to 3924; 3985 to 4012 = 1.22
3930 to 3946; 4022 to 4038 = 1.53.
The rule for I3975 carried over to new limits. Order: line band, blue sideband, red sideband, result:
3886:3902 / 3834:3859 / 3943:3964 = 2.31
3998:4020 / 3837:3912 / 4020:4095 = -1.81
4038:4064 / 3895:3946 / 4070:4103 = -4.15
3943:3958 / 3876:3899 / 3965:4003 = -2.71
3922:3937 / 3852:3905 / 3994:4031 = 3.70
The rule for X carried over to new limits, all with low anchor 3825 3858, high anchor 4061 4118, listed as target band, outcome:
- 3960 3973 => 0.37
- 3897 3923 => -0.16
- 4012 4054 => -0.19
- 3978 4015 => -0.18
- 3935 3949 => -0.04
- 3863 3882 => -0.16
